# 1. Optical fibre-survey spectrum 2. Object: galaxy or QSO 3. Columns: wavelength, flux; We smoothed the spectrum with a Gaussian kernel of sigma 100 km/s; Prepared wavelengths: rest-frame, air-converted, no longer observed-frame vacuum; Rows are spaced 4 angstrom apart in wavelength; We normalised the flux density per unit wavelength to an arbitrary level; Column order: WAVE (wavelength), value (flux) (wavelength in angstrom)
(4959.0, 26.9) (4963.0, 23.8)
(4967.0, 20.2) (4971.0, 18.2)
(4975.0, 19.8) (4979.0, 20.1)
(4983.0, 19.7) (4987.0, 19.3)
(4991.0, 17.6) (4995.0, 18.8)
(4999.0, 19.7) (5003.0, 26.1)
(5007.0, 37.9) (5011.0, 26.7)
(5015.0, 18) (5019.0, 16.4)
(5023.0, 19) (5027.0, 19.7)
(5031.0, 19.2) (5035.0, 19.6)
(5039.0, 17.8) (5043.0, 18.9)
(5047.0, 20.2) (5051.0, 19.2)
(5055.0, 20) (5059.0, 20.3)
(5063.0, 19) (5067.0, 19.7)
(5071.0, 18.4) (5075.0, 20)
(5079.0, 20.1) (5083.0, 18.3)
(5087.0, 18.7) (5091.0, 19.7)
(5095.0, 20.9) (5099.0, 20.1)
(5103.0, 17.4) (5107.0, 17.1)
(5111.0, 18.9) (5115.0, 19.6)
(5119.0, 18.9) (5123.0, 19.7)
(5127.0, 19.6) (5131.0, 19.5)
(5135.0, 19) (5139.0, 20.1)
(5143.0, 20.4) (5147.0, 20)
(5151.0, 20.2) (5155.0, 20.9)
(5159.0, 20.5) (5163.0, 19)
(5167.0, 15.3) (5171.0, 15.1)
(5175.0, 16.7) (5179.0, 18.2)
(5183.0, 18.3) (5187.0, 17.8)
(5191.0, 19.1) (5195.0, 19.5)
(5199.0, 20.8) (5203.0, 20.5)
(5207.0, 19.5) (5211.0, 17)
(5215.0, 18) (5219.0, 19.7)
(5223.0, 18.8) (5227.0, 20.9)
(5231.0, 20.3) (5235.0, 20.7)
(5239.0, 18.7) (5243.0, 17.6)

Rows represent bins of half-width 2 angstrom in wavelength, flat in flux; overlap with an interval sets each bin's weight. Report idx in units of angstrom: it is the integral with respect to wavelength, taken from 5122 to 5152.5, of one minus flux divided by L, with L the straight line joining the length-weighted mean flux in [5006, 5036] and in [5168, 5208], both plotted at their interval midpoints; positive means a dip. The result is -0.6 angstrom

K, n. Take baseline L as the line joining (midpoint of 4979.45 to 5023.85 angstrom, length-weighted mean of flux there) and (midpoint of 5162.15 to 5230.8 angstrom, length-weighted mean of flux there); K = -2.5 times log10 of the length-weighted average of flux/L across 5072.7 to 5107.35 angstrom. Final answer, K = 0.06 mag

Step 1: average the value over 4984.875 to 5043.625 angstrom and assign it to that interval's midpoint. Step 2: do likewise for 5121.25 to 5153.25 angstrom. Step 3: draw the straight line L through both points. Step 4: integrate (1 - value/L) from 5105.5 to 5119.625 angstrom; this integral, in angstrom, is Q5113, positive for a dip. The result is 1.0 angstrom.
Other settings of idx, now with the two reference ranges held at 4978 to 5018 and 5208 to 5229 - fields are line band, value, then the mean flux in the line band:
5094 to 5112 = 1.67 angstrom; 18.8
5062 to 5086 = 2.15 angstrom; 19.2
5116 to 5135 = 0.89 angstrom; 19.4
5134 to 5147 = 0.12 angstrom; 19.9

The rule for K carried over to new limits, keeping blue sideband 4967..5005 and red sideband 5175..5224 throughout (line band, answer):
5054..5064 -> -0.01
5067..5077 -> 0.01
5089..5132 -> 0.00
